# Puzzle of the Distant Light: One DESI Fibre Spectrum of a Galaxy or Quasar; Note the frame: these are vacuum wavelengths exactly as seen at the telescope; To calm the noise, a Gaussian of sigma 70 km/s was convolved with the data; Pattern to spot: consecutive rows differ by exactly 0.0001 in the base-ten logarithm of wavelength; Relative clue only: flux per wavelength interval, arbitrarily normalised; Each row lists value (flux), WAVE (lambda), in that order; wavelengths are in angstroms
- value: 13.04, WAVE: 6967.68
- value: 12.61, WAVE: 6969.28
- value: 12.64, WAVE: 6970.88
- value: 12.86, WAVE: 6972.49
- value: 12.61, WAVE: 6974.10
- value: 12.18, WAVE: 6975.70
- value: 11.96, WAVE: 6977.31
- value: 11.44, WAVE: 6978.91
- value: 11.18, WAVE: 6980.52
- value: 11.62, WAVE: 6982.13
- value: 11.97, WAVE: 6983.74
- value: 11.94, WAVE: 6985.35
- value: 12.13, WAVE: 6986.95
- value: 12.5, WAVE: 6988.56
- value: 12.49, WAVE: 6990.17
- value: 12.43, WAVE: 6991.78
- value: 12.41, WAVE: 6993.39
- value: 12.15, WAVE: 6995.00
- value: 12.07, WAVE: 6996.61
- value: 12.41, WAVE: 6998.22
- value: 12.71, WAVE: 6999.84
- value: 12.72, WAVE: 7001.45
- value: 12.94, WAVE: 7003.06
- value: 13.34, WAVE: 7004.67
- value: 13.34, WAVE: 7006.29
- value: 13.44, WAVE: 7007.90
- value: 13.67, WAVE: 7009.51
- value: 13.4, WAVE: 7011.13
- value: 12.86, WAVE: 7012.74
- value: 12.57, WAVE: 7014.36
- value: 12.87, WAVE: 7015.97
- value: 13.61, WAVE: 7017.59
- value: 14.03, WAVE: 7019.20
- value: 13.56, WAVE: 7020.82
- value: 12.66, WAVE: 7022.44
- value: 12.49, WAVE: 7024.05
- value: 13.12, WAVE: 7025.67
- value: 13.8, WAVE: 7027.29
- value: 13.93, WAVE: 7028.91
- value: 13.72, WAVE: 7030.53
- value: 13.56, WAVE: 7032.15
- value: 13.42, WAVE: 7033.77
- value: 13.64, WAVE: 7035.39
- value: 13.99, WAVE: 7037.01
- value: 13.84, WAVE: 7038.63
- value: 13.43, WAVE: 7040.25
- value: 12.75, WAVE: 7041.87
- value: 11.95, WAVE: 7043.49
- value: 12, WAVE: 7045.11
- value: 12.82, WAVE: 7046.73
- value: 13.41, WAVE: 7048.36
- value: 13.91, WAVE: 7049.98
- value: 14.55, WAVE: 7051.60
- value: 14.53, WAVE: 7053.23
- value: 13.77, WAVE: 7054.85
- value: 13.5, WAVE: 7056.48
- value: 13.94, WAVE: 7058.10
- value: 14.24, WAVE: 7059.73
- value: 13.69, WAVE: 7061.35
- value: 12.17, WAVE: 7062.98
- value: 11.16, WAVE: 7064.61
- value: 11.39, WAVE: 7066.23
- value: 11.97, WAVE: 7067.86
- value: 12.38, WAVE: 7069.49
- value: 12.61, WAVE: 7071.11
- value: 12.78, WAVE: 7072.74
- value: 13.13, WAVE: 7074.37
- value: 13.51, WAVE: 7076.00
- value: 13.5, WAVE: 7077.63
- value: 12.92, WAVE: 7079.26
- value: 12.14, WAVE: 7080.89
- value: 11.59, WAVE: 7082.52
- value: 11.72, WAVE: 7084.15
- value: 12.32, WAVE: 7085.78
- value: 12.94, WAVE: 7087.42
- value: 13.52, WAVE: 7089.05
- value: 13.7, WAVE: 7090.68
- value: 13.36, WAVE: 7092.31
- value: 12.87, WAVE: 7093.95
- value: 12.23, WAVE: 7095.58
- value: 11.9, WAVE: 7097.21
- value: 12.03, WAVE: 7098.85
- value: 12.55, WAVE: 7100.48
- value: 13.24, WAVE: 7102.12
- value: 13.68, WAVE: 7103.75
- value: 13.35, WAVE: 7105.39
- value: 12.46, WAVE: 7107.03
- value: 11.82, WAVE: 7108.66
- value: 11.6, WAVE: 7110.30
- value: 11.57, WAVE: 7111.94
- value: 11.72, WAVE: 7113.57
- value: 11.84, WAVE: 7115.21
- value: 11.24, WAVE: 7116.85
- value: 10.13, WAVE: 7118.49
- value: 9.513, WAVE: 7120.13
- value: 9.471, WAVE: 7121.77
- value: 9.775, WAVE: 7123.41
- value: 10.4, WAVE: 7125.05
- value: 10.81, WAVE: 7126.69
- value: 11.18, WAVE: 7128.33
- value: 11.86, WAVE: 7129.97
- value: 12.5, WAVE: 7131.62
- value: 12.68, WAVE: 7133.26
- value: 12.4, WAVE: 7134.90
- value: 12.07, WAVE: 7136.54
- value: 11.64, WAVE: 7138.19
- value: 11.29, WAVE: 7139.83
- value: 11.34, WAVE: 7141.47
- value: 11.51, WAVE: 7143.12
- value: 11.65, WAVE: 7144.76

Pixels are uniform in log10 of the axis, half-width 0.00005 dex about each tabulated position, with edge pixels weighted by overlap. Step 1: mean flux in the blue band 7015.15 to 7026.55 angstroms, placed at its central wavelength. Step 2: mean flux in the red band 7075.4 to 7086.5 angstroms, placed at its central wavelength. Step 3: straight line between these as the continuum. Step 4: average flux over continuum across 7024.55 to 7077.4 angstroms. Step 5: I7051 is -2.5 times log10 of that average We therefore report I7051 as -0.03 mag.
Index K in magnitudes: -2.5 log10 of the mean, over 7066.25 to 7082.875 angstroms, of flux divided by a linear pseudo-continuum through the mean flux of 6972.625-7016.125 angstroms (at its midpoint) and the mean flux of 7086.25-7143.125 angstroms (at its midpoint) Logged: -0.05 mag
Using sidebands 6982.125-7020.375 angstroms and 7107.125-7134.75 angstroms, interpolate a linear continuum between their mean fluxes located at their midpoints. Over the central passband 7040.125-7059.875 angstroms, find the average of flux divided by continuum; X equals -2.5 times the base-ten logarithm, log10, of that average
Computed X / -0.11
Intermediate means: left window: 12.8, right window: 11.2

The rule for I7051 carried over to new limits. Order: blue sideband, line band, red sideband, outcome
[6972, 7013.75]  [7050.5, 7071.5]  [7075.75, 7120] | -0.058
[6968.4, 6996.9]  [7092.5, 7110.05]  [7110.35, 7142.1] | -0.108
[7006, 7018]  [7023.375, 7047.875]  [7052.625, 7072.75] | -0.013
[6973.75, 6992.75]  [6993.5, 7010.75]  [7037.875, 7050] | -0.047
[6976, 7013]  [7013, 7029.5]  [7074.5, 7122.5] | -0.070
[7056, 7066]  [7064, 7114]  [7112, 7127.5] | -0.061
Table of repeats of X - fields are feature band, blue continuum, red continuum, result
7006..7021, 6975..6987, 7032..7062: -0.058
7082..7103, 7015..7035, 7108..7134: -0.075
